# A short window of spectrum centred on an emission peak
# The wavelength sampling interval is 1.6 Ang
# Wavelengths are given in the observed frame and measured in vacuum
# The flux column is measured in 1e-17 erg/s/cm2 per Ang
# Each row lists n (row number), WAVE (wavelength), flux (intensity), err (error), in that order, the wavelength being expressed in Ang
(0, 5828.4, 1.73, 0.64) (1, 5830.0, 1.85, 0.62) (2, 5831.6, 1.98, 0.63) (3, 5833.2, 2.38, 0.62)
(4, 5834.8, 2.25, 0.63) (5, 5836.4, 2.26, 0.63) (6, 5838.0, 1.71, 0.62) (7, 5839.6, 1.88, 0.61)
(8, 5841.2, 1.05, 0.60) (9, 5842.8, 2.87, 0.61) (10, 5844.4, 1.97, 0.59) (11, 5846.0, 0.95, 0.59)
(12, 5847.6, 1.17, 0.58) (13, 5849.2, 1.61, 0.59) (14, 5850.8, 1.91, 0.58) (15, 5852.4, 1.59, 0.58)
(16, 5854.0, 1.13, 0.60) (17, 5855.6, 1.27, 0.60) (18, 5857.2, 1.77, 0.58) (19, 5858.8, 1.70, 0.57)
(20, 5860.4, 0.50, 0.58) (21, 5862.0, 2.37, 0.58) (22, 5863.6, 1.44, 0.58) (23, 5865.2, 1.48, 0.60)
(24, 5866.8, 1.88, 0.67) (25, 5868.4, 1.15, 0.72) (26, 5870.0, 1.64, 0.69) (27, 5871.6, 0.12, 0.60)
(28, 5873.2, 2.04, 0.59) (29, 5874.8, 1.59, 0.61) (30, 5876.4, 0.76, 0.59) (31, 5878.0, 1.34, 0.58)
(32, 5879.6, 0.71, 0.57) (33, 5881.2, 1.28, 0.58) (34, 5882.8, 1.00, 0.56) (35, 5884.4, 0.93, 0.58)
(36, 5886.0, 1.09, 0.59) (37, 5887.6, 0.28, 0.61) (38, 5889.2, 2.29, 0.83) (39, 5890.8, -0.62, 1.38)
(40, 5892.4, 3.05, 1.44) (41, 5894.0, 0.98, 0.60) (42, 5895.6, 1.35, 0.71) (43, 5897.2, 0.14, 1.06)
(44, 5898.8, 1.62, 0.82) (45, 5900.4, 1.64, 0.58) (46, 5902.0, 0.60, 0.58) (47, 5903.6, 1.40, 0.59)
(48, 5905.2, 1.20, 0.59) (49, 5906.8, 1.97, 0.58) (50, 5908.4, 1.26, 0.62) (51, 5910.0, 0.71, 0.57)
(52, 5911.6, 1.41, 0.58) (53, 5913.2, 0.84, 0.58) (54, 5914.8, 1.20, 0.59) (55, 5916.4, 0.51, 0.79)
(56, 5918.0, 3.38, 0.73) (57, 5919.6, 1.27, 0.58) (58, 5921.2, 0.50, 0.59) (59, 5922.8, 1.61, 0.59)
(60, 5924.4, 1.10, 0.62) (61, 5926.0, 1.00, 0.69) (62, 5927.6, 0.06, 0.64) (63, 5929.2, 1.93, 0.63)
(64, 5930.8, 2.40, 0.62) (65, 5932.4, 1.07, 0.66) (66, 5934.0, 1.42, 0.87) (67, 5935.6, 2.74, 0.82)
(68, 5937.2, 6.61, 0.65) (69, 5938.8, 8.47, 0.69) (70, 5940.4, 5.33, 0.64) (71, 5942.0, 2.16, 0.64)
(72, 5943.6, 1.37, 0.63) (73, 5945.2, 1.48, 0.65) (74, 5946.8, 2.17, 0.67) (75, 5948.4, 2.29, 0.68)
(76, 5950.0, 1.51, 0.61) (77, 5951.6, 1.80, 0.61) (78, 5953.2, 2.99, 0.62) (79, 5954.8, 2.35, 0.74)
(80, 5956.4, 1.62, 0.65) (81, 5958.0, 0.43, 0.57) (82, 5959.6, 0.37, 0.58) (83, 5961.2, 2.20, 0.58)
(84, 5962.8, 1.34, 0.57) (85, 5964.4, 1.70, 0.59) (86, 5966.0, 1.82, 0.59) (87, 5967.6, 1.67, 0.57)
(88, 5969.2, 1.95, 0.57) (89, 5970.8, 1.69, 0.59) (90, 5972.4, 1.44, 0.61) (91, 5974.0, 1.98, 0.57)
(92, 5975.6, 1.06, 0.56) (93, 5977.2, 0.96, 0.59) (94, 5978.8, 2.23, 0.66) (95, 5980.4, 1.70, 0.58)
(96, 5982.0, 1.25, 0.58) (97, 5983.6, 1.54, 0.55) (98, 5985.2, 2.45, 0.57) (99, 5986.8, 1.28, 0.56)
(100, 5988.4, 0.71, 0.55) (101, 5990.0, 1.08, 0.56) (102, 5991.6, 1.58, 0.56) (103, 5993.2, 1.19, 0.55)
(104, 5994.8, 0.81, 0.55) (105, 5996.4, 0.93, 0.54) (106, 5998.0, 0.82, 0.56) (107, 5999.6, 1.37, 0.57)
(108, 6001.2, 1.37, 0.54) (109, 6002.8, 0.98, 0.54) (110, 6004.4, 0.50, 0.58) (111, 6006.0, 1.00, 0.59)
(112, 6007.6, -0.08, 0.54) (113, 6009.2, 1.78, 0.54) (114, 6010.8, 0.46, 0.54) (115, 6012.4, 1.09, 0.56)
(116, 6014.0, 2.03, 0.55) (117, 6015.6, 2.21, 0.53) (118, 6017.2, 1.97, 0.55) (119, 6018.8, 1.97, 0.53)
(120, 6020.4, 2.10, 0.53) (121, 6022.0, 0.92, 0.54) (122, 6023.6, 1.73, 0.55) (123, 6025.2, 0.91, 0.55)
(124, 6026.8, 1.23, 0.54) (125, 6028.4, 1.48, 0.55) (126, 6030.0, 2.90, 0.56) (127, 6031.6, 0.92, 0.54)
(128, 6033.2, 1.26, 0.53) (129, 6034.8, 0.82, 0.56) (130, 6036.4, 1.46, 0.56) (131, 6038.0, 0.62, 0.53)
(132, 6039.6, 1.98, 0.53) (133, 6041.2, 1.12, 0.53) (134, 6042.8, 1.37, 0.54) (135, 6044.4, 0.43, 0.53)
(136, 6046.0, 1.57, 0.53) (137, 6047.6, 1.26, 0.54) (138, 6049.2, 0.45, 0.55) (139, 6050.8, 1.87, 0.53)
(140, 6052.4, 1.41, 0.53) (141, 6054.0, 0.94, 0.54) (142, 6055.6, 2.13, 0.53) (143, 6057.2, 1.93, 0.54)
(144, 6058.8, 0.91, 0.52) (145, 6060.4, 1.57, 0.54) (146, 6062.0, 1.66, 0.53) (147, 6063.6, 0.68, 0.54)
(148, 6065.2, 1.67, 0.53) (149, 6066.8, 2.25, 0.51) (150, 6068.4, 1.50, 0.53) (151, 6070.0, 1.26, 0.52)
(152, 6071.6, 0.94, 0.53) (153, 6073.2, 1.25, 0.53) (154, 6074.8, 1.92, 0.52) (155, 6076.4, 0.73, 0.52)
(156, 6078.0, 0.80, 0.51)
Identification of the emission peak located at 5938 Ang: H-gamma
